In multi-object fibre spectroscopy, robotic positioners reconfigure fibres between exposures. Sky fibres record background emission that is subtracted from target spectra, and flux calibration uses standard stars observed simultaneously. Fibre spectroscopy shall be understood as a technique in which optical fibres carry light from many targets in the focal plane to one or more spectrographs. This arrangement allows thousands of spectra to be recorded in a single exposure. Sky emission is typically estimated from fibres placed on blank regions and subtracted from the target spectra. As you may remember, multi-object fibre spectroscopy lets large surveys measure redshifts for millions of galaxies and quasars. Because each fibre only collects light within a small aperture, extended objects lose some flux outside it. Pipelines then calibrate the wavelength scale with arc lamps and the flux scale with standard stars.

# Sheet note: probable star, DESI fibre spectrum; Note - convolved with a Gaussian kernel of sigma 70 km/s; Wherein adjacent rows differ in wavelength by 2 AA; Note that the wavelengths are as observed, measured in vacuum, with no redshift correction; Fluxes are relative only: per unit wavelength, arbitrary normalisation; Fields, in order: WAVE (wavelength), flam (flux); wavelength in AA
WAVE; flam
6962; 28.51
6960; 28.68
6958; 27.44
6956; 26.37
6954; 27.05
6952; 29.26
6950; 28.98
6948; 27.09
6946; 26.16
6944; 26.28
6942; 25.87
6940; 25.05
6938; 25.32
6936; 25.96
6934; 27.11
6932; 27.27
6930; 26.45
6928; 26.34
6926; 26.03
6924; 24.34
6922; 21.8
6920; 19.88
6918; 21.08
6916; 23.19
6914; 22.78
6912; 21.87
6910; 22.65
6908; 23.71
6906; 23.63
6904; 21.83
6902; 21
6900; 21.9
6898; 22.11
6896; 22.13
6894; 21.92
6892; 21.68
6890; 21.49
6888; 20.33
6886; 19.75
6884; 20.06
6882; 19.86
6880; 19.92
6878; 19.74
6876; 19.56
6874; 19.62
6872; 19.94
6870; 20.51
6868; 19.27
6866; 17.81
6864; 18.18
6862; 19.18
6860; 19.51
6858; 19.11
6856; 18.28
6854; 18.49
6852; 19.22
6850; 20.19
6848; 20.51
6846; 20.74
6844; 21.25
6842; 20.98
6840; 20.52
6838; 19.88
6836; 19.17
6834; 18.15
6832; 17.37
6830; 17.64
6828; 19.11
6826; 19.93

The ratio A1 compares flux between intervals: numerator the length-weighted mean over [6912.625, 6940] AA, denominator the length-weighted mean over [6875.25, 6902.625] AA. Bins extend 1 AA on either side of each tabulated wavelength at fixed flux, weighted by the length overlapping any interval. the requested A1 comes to 1.2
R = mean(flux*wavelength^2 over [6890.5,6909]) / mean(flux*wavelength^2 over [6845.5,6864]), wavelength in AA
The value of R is 1.2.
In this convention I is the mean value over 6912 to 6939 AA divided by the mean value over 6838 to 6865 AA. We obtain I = 1.2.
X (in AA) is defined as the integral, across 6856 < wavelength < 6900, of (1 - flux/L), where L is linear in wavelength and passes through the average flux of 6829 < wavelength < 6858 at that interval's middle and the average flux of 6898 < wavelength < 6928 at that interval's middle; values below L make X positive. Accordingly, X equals 2.0 AA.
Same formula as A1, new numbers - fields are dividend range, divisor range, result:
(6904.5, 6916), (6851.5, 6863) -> 1.21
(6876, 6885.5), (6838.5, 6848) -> 0.96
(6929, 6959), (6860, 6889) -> 1.37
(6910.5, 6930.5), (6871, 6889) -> 1.17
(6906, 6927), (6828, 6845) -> 1.18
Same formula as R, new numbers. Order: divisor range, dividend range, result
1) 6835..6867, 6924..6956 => 1.40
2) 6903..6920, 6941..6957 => 1.22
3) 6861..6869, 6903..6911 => 1.25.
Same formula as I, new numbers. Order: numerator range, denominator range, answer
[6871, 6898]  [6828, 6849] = 1.05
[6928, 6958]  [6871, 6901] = 1.29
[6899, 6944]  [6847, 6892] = 1.22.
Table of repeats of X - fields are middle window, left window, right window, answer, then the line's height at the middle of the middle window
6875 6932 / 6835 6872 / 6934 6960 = 3.3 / 23.5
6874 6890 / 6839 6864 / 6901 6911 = 1.0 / 21.3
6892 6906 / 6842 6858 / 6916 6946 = 0.6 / 22.9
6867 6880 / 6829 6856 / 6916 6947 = 1.0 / 21.4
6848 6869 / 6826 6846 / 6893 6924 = 1.3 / 20.3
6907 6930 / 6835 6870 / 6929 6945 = 1.4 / 24.7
